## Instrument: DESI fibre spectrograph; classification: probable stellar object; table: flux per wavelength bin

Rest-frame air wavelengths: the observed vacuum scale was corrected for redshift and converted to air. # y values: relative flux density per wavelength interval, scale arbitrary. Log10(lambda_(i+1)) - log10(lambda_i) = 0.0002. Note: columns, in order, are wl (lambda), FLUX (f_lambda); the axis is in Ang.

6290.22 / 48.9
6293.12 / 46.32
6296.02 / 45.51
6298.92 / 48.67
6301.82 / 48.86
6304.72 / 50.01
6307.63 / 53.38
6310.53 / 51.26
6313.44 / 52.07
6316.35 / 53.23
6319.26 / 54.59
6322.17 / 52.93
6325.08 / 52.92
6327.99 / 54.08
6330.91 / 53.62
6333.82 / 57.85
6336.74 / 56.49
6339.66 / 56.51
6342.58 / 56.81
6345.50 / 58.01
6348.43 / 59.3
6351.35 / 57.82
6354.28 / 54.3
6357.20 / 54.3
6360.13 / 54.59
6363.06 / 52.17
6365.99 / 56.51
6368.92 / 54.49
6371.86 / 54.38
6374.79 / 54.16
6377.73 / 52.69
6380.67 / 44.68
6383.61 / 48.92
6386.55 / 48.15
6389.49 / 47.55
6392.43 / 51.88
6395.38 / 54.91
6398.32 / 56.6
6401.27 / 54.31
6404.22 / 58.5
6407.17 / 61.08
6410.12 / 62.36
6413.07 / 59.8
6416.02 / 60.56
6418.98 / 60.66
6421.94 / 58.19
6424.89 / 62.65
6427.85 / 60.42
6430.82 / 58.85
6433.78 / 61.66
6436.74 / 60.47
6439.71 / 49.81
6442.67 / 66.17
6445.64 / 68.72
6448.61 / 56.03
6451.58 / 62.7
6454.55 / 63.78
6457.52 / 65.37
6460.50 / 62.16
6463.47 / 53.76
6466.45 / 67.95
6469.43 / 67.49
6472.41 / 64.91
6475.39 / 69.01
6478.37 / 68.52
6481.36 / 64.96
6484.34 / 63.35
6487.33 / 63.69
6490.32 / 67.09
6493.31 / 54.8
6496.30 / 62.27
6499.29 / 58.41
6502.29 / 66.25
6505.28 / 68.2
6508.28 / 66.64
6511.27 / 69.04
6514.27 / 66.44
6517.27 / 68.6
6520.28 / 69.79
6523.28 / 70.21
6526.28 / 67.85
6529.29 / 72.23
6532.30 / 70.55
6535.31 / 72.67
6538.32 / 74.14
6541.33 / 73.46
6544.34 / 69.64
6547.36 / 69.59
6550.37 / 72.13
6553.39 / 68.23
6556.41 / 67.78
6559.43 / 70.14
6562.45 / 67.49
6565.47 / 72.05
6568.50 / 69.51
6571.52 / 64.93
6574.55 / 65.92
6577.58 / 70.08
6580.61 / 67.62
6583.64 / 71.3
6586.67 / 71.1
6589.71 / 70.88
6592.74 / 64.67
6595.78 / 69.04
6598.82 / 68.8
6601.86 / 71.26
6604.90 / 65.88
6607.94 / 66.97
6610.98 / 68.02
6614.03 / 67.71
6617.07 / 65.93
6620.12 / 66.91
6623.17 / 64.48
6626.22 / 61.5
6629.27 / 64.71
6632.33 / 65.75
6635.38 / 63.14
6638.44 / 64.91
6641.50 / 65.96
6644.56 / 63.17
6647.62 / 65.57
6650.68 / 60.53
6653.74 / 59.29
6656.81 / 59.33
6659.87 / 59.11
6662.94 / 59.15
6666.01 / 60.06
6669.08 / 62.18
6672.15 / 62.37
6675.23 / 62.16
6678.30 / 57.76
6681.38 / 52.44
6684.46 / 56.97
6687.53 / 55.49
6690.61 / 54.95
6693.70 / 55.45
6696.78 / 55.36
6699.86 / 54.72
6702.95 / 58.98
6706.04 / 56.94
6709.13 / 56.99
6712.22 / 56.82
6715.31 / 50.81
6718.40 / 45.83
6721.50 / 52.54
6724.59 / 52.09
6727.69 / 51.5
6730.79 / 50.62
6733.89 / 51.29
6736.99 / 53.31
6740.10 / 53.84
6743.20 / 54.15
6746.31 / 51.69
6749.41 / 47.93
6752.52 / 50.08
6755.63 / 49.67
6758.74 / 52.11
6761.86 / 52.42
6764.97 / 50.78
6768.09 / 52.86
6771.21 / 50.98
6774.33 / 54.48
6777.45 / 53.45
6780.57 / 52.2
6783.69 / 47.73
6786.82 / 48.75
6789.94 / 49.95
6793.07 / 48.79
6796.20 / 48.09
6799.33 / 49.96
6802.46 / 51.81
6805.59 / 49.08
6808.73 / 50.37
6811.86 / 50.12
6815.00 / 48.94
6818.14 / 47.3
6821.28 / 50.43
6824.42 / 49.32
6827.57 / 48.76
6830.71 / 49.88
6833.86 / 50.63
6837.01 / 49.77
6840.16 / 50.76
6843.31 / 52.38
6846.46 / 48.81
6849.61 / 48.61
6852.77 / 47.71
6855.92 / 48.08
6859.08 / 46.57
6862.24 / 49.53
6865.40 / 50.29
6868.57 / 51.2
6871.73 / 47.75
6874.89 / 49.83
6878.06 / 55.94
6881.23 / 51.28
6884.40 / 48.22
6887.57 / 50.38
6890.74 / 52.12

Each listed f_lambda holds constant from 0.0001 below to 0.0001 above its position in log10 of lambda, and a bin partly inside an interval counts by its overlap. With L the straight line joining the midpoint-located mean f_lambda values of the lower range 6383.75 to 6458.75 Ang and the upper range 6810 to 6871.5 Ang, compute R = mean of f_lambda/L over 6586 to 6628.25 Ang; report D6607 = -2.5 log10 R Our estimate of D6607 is -0.23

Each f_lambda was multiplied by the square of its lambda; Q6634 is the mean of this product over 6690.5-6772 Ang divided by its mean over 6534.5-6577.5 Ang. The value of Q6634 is 0.80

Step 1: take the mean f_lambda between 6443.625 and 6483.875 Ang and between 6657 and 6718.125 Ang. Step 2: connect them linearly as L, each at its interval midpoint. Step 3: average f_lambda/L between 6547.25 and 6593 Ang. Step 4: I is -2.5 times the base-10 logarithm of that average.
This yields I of -0.14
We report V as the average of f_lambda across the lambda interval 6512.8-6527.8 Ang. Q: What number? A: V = 68.6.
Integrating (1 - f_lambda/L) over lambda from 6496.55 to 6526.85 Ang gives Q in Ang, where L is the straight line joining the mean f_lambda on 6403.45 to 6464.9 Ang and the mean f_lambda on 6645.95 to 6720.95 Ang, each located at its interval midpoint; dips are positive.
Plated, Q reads -3.7 Ang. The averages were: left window 60.7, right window 57.4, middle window 66.9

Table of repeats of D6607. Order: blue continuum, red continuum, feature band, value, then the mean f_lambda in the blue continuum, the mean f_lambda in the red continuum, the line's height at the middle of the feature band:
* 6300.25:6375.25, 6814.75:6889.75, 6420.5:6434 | -0.13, 54.4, 49.7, 53.6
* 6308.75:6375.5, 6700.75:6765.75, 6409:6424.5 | -0.11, 54.9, 52.4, 54.4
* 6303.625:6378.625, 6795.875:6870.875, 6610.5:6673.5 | -0.22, 54.6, 49.5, 51.5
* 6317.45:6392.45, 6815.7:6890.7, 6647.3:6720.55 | -0.12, 53.9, 49.8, 51.2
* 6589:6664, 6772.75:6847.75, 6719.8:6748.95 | 0.08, 64.9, 50.1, 56.2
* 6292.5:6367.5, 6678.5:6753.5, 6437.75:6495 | -0.18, 53.6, 53.5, 53.6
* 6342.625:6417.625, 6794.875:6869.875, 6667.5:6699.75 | -0.12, 54.9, 49.5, 51.3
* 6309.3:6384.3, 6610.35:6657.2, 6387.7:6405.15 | 0.04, 54.2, 64.2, 56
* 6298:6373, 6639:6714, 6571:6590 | -0.19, 54.2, 58.9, 57.6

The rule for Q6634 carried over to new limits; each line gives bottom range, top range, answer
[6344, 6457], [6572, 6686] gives 1.21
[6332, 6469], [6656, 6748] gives 1.06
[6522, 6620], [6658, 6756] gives 0.82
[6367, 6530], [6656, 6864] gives 0.94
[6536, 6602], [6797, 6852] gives 0.77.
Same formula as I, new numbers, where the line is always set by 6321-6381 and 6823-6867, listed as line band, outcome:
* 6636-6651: -0.24 mag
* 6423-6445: -0.12 mag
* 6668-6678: -0.20 mag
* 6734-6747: -0.05 mag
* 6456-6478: -0.20 mag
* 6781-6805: 0.01 mag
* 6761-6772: -0.03 mag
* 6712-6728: -0.01 mag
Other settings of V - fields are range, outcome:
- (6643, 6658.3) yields 61.6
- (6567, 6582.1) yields 67.6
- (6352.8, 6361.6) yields 54.4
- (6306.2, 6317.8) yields 52.5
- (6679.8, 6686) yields 54.8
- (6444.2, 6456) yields 62.8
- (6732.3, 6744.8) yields 53.1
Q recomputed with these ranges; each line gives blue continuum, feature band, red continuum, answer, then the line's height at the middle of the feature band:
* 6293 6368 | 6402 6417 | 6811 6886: -2.0 Ang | 53.1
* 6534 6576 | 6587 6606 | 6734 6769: -0.8 Ang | 66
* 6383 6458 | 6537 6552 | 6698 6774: -4.2 Ang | 56.1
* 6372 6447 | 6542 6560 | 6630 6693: -3.3 Ang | 58.9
